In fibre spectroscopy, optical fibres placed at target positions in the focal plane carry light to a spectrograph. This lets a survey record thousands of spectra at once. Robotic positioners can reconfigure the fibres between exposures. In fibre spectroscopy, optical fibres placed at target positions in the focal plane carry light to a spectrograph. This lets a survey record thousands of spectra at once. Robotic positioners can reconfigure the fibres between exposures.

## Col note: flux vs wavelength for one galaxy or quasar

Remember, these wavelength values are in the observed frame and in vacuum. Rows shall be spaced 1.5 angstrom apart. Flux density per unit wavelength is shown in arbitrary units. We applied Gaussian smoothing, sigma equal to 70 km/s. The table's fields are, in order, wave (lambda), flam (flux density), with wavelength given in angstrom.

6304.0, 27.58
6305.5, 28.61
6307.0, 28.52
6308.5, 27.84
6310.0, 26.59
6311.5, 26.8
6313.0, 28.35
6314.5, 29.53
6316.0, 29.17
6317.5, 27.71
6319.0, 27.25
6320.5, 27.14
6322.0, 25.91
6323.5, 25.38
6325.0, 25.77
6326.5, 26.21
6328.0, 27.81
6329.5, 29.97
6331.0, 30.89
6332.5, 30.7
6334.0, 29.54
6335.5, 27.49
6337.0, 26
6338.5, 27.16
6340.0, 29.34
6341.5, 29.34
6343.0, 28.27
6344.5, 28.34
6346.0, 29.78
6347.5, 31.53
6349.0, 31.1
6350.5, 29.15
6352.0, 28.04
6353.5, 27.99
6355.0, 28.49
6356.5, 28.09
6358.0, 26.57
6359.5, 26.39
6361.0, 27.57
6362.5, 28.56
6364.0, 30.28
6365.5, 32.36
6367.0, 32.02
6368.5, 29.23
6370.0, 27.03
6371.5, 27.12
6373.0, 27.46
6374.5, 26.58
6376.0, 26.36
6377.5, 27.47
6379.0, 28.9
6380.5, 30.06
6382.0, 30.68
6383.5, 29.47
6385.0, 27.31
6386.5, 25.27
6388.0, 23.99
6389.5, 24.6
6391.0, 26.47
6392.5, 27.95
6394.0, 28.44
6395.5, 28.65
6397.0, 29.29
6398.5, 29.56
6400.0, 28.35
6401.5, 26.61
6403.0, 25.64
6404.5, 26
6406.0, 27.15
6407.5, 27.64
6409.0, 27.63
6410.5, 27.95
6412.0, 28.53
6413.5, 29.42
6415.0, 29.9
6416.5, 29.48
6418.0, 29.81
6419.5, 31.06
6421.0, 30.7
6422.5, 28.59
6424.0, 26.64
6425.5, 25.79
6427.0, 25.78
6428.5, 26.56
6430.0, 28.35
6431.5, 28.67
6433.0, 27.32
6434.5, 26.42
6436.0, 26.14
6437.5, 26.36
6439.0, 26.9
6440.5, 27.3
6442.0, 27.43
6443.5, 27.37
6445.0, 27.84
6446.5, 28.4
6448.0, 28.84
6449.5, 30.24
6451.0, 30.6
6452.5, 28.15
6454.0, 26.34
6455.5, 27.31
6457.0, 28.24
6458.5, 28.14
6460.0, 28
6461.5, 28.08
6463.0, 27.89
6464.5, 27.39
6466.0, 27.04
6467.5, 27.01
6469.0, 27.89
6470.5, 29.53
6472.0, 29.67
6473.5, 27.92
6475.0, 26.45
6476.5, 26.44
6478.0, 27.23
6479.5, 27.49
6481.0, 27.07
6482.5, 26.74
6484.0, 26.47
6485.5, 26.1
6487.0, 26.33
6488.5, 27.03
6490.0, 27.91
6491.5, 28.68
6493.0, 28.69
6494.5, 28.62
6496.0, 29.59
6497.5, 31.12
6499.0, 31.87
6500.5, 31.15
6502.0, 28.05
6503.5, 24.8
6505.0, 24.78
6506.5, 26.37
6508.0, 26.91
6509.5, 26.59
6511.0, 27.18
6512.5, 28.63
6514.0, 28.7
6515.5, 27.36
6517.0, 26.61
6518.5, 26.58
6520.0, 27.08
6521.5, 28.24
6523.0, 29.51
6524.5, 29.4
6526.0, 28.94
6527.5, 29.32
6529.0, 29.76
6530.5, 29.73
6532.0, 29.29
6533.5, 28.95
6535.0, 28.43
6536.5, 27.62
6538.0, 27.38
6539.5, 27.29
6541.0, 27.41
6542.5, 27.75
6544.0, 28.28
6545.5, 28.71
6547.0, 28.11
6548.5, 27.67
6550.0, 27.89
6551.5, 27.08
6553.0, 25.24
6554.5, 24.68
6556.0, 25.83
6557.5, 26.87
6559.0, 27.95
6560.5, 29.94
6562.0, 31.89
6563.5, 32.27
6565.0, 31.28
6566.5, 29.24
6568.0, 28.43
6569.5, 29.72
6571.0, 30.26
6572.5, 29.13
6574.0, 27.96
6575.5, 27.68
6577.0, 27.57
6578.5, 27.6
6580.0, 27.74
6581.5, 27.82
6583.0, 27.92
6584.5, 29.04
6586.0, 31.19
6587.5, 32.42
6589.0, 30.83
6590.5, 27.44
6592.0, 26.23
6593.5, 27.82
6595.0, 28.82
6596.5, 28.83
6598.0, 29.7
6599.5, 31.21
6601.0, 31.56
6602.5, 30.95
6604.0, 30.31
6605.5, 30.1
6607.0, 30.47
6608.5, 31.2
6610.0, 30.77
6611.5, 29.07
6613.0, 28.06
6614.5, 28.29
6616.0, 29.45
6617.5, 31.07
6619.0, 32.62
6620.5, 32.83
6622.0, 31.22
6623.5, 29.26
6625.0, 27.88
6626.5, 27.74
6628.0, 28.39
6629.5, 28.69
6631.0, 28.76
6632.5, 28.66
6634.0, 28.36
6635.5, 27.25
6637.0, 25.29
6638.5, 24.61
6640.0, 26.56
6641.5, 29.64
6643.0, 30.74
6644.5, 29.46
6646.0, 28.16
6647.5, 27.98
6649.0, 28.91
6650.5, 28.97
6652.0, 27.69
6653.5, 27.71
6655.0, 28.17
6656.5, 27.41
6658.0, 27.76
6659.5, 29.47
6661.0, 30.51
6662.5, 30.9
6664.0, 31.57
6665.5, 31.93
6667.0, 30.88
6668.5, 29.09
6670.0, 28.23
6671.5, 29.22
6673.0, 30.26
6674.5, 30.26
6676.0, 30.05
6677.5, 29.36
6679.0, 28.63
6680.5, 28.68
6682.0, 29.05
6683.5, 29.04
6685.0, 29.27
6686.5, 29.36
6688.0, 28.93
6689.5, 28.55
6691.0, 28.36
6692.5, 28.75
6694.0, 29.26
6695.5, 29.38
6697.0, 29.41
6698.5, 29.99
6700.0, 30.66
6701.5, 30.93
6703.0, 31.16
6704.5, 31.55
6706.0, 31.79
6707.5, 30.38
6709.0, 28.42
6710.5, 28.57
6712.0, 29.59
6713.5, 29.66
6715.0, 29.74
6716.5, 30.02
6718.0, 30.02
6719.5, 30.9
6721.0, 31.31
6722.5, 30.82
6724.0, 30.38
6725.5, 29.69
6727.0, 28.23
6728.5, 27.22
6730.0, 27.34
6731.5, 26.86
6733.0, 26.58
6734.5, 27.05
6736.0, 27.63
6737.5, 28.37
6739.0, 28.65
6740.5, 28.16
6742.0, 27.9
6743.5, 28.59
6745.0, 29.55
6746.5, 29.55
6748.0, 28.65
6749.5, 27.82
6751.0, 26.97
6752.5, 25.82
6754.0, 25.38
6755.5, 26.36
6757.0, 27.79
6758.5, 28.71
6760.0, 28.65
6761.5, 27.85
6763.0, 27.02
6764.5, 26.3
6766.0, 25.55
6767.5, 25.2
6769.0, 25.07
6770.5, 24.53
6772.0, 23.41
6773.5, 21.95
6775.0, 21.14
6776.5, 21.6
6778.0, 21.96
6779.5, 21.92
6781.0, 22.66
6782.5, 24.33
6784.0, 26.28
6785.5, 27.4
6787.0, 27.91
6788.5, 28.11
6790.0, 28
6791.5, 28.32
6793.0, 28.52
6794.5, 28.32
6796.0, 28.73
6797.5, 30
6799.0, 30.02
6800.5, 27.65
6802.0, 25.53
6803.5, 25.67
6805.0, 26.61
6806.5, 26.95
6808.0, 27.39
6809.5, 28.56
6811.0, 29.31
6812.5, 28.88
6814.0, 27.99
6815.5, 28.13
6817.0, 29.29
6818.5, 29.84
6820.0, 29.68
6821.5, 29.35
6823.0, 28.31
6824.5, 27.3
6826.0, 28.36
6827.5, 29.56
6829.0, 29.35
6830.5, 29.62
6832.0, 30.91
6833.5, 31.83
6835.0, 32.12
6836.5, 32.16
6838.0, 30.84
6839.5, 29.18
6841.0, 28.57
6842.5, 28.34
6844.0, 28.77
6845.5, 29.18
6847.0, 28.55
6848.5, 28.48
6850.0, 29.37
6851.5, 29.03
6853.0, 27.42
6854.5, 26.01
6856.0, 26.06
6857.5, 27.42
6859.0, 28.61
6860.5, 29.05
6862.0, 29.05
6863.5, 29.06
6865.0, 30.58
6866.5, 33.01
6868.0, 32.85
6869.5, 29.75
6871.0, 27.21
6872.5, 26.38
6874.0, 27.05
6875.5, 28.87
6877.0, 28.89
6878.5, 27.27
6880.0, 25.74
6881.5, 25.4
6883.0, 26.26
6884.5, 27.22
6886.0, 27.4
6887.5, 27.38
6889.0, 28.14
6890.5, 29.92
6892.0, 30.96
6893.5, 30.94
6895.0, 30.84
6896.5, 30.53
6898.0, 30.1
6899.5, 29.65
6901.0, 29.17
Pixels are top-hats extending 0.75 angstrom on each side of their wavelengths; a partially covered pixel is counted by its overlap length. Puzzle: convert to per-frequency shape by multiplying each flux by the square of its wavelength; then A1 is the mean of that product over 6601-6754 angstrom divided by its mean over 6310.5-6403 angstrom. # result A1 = 1.14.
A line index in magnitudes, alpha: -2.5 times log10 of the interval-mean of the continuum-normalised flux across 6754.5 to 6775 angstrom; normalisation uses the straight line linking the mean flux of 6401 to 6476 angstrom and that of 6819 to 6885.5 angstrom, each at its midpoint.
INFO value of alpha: 0.11 mag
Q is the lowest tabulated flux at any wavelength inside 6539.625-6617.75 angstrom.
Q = 24.68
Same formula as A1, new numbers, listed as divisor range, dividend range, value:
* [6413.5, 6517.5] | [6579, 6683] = 1.10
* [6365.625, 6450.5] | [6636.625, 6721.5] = 1.14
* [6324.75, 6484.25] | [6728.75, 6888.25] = 1.12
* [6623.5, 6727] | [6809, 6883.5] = 1.04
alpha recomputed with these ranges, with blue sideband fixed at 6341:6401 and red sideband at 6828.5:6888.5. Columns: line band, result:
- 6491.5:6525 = 0.01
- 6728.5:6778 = 0.08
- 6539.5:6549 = 0.02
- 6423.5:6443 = 0.06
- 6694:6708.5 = -0.07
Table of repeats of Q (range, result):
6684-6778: 21.14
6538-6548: 27.29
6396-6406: 25.64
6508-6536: 26.58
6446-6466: 26.34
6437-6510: 24.78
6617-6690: 24.61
